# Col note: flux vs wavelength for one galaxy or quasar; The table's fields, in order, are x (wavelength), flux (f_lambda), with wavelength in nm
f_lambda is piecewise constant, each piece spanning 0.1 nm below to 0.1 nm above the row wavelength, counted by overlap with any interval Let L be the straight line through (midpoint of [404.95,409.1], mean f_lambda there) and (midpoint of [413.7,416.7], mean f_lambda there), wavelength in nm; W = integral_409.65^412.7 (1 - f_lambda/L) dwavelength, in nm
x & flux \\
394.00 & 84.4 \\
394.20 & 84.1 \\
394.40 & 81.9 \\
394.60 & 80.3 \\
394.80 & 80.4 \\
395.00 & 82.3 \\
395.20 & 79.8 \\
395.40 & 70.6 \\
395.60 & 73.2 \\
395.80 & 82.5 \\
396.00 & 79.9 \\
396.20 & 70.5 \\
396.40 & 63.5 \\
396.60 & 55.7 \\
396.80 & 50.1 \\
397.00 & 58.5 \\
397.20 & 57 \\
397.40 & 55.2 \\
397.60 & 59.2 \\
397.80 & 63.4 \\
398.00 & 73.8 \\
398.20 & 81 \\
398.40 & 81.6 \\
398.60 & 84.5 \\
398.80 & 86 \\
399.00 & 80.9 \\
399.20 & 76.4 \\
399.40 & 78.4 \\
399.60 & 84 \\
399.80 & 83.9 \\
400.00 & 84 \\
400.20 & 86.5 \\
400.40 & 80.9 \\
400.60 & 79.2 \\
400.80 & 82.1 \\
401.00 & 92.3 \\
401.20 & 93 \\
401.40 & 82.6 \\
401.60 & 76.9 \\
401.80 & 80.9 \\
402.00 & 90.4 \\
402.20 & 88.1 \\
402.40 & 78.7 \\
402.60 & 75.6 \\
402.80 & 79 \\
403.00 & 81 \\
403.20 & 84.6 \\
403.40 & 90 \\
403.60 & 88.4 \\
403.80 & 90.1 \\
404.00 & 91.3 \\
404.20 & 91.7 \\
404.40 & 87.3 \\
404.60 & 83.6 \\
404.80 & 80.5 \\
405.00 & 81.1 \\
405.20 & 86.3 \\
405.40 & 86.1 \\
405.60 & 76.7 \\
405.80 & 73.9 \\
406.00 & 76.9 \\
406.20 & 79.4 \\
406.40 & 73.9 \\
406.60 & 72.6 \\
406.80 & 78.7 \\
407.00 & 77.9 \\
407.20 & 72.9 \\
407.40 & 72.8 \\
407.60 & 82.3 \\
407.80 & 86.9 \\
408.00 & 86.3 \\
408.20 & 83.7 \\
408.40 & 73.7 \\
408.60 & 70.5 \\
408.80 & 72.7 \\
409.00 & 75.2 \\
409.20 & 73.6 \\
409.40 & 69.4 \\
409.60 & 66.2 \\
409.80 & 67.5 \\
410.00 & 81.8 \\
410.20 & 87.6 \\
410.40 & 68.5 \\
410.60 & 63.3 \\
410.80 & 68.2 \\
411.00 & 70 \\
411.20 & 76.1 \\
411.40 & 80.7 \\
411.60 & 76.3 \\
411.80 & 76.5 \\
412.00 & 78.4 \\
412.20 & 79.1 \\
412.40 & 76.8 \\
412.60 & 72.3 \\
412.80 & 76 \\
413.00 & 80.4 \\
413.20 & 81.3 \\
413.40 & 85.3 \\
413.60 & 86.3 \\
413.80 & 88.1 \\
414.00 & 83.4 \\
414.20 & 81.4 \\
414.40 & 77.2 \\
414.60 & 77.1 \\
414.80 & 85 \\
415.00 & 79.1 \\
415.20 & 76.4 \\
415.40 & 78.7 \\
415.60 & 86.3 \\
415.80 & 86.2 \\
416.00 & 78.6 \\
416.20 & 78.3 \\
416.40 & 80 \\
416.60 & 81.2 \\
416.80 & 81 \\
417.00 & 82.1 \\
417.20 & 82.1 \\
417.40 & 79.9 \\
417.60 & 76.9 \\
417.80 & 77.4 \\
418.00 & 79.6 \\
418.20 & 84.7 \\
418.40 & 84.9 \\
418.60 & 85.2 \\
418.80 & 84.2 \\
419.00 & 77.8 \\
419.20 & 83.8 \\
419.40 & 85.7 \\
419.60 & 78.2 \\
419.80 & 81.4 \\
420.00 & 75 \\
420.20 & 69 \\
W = 0.19 nm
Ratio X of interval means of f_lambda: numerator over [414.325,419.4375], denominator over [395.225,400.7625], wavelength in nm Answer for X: 1.10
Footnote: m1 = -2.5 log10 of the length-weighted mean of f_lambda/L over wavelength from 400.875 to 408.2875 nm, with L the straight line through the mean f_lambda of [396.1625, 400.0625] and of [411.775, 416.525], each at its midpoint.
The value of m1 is -0.11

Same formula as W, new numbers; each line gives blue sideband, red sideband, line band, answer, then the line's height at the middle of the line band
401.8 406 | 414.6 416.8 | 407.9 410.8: 0.30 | 82.5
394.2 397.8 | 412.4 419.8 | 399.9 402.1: -0.36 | 72.5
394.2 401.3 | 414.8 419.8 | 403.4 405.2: -0.21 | 77.7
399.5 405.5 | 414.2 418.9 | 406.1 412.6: 0.57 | 82.9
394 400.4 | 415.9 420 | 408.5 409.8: 0.12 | 78.3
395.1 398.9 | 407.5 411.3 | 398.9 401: -0.33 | 71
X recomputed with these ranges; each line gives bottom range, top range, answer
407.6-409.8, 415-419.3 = 1.07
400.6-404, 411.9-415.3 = 0.95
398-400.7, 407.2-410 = 0.92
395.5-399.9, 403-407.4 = 1.14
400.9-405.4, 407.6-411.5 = 0.88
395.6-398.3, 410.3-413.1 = 1.13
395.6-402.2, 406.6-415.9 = 1.02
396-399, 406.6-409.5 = 1.13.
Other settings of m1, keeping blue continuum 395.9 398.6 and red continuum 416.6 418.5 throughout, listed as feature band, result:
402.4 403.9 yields -0.19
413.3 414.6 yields -0.06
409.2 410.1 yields 0.05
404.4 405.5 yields -0.17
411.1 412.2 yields -0.02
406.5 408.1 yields -0.08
